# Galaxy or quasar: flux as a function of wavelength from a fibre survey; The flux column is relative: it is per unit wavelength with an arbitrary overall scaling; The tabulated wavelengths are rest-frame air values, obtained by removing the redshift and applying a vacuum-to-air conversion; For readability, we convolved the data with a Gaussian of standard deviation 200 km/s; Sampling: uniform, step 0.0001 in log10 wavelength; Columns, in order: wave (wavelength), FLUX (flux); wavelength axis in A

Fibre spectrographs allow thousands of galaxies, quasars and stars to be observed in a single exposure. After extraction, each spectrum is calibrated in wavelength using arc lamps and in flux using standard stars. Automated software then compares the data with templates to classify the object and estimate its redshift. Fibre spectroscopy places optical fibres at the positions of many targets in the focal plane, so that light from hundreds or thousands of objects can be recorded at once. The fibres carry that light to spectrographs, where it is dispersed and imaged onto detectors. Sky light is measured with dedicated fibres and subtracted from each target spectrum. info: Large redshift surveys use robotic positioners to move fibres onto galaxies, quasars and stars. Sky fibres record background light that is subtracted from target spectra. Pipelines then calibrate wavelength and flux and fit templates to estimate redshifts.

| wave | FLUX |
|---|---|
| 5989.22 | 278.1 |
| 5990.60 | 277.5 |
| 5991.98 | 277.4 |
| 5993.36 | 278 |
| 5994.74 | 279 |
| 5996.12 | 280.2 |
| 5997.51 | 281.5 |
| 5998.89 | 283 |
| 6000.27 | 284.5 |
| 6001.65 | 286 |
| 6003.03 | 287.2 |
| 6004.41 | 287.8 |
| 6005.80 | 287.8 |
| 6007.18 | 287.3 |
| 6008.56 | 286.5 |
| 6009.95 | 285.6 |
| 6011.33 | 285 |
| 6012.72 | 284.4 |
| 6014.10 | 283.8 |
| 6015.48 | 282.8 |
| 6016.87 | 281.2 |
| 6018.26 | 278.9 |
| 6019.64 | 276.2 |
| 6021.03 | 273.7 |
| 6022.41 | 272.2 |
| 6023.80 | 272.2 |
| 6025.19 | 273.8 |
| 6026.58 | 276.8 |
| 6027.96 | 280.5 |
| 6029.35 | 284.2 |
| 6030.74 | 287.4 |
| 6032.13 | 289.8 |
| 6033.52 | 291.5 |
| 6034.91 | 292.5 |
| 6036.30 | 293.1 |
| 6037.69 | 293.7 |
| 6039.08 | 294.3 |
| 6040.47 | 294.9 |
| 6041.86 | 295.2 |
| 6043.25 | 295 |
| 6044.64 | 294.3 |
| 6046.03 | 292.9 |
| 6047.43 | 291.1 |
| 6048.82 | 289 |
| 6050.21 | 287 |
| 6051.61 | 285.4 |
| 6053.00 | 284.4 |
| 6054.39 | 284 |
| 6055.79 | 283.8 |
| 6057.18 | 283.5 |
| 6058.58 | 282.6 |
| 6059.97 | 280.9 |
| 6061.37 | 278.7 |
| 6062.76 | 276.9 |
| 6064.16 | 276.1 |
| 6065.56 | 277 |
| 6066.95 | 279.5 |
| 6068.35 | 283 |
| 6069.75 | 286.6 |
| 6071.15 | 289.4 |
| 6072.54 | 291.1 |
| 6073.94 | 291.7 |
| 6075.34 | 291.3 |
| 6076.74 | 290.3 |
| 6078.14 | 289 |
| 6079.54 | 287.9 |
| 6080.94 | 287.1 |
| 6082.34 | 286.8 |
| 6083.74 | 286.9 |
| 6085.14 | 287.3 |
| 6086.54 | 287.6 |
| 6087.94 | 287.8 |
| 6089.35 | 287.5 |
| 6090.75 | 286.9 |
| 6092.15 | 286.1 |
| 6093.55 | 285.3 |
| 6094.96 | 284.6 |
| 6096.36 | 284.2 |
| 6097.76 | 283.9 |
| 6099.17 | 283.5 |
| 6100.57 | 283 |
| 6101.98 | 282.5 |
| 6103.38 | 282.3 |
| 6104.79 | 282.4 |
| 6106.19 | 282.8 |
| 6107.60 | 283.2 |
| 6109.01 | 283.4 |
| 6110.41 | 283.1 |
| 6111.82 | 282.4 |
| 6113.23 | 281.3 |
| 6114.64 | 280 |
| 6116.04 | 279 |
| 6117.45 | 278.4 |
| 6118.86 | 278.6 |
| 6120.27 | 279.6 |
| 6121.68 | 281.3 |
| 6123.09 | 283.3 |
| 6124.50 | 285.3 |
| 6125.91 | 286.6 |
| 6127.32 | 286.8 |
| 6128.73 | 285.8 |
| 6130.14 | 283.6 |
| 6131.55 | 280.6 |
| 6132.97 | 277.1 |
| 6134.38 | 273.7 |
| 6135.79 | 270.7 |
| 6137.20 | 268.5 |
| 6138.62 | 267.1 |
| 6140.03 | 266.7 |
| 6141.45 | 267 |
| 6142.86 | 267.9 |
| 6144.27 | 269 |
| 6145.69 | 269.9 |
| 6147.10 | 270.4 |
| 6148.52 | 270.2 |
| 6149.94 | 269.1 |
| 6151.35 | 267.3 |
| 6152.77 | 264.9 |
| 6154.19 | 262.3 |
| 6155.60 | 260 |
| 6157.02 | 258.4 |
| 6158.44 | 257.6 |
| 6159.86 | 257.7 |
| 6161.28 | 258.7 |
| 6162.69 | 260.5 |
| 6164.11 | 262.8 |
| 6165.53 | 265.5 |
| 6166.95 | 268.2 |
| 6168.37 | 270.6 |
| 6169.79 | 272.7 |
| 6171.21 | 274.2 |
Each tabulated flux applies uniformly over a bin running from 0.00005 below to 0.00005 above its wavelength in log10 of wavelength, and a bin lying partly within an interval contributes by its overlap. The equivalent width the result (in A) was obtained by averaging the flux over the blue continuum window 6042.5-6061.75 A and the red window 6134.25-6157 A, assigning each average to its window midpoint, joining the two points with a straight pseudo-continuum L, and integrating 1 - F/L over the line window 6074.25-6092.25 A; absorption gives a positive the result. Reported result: -0.5 A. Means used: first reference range 287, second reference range 267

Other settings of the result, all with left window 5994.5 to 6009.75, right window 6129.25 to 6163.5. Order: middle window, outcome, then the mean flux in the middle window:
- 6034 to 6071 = -1.1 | 287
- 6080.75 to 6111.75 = -1.3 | 285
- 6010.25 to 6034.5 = 0.1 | 281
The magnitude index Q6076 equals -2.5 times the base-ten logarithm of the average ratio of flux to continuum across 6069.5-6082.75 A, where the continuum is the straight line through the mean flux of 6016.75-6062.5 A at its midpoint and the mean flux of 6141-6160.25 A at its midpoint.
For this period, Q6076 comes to -0.041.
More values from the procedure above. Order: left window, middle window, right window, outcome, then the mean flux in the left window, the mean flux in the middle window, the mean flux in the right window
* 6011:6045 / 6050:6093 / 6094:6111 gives 0.00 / 285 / 285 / 283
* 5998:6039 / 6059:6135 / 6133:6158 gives -0.04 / 284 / 284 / 267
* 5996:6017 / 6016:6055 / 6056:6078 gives -0.01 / 285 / 286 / 284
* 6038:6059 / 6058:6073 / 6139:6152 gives 0.01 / 289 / 282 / 269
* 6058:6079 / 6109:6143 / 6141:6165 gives -0.03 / 284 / 278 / 264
